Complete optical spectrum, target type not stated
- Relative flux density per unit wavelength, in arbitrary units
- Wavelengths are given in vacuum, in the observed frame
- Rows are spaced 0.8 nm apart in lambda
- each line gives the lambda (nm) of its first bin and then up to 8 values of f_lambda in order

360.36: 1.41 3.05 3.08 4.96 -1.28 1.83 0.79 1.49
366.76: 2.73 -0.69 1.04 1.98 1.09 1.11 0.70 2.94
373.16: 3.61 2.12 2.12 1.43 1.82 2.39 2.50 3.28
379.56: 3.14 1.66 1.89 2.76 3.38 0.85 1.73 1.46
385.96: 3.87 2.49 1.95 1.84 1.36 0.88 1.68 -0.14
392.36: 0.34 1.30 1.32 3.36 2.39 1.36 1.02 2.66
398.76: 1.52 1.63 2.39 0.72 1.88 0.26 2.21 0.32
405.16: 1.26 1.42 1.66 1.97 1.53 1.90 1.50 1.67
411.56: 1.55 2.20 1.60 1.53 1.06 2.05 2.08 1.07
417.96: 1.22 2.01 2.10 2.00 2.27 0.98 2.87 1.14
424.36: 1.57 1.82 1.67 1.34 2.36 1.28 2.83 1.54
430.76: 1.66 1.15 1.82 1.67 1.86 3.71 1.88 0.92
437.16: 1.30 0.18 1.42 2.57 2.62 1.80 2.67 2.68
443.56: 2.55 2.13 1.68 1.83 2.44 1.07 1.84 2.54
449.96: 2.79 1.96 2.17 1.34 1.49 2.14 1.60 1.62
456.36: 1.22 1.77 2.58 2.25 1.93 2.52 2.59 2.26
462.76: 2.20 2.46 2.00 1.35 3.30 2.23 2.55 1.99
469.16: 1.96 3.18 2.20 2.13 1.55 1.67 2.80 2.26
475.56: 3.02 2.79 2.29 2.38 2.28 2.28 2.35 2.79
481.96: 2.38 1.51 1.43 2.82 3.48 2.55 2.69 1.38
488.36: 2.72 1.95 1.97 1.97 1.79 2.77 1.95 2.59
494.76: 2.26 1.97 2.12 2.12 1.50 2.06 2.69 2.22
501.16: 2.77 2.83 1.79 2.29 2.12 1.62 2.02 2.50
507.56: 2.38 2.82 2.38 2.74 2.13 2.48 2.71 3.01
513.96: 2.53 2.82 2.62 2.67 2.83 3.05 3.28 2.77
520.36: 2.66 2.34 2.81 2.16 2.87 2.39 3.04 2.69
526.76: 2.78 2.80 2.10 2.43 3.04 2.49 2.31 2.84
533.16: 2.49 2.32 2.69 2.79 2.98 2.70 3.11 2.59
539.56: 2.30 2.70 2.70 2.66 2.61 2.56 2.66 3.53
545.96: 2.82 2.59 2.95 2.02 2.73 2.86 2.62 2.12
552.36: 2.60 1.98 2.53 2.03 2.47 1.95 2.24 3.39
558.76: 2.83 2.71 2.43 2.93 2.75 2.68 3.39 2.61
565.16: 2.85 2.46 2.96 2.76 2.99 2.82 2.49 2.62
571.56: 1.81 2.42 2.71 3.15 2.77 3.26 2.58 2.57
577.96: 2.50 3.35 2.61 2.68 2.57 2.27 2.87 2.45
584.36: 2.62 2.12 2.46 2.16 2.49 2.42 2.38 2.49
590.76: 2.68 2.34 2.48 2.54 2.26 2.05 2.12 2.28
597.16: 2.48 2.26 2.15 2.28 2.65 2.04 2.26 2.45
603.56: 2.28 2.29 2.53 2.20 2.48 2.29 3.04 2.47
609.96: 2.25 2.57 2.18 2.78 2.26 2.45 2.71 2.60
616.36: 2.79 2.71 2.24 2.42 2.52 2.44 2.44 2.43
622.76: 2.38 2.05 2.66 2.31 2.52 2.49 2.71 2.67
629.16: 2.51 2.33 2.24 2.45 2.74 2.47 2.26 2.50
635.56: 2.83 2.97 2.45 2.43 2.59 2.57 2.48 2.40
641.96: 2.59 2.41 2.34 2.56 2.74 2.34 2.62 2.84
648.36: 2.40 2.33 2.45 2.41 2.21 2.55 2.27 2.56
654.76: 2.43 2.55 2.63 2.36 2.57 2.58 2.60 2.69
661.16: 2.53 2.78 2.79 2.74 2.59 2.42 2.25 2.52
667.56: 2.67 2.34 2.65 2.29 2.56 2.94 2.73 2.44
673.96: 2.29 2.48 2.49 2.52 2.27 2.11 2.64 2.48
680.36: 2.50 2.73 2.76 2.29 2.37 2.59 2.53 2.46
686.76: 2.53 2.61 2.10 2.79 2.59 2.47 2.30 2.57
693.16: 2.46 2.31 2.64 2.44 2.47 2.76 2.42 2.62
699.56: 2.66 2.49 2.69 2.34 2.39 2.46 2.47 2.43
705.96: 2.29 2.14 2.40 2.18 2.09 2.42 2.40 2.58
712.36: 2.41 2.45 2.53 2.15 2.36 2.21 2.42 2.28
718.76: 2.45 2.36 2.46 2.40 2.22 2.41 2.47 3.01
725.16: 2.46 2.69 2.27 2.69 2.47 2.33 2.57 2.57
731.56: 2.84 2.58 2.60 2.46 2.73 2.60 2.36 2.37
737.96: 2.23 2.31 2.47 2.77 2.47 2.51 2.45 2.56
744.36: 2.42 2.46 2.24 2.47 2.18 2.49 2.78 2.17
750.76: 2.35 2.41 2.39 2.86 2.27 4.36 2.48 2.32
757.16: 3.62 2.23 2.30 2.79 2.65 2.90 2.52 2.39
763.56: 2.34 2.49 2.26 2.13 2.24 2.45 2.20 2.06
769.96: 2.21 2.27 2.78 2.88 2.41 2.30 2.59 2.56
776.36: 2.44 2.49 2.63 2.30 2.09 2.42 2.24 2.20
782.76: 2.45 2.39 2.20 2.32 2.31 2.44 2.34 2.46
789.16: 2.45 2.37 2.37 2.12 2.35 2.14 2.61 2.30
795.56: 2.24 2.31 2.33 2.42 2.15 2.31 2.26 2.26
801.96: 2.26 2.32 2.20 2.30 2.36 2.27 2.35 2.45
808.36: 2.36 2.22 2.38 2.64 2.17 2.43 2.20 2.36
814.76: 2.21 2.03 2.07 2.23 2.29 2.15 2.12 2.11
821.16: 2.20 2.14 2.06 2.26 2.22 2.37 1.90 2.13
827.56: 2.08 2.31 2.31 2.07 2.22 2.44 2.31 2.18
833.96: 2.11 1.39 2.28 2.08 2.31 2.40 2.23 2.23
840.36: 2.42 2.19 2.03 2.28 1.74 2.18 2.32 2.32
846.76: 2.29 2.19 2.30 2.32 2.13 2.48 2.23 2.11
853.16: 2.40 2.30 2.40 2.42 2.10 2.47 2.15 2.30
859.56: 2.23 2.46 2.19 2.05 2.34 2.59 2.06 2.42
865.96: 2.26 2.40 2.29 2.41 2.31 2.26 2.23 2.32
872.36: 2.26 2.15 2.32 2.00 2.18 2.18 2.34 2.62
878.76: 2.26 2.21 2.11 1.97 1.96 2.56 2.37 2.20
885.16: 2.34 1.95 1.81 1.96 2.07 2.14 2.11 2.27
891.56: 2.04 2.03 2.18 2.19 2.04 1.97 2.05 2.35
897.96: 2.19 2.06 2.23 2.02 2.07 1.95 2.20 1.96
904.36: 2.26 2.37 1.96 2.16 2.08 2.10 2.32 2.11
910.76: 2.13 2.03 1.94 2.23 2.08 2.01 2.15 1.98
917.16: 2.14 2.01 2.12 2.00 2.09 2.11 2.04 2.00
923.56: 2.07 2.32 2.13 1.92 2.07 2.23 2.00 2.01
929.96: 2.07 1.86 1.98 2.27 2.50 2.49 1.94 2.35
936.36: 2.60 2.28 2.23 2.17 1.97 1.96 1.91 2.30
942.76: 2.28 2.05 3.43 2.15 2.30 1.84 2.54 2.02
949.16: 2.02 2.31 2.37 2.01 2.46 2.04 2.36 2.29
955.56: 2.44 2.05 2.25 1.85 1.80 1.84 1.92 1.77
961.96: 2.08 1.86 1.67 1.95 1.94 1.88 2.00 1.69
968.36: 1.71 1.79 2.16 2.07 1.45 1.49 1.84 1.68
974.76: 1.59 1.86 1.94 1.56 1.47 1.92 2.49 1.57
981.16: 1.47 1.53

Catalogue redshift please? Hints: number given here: 0.15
